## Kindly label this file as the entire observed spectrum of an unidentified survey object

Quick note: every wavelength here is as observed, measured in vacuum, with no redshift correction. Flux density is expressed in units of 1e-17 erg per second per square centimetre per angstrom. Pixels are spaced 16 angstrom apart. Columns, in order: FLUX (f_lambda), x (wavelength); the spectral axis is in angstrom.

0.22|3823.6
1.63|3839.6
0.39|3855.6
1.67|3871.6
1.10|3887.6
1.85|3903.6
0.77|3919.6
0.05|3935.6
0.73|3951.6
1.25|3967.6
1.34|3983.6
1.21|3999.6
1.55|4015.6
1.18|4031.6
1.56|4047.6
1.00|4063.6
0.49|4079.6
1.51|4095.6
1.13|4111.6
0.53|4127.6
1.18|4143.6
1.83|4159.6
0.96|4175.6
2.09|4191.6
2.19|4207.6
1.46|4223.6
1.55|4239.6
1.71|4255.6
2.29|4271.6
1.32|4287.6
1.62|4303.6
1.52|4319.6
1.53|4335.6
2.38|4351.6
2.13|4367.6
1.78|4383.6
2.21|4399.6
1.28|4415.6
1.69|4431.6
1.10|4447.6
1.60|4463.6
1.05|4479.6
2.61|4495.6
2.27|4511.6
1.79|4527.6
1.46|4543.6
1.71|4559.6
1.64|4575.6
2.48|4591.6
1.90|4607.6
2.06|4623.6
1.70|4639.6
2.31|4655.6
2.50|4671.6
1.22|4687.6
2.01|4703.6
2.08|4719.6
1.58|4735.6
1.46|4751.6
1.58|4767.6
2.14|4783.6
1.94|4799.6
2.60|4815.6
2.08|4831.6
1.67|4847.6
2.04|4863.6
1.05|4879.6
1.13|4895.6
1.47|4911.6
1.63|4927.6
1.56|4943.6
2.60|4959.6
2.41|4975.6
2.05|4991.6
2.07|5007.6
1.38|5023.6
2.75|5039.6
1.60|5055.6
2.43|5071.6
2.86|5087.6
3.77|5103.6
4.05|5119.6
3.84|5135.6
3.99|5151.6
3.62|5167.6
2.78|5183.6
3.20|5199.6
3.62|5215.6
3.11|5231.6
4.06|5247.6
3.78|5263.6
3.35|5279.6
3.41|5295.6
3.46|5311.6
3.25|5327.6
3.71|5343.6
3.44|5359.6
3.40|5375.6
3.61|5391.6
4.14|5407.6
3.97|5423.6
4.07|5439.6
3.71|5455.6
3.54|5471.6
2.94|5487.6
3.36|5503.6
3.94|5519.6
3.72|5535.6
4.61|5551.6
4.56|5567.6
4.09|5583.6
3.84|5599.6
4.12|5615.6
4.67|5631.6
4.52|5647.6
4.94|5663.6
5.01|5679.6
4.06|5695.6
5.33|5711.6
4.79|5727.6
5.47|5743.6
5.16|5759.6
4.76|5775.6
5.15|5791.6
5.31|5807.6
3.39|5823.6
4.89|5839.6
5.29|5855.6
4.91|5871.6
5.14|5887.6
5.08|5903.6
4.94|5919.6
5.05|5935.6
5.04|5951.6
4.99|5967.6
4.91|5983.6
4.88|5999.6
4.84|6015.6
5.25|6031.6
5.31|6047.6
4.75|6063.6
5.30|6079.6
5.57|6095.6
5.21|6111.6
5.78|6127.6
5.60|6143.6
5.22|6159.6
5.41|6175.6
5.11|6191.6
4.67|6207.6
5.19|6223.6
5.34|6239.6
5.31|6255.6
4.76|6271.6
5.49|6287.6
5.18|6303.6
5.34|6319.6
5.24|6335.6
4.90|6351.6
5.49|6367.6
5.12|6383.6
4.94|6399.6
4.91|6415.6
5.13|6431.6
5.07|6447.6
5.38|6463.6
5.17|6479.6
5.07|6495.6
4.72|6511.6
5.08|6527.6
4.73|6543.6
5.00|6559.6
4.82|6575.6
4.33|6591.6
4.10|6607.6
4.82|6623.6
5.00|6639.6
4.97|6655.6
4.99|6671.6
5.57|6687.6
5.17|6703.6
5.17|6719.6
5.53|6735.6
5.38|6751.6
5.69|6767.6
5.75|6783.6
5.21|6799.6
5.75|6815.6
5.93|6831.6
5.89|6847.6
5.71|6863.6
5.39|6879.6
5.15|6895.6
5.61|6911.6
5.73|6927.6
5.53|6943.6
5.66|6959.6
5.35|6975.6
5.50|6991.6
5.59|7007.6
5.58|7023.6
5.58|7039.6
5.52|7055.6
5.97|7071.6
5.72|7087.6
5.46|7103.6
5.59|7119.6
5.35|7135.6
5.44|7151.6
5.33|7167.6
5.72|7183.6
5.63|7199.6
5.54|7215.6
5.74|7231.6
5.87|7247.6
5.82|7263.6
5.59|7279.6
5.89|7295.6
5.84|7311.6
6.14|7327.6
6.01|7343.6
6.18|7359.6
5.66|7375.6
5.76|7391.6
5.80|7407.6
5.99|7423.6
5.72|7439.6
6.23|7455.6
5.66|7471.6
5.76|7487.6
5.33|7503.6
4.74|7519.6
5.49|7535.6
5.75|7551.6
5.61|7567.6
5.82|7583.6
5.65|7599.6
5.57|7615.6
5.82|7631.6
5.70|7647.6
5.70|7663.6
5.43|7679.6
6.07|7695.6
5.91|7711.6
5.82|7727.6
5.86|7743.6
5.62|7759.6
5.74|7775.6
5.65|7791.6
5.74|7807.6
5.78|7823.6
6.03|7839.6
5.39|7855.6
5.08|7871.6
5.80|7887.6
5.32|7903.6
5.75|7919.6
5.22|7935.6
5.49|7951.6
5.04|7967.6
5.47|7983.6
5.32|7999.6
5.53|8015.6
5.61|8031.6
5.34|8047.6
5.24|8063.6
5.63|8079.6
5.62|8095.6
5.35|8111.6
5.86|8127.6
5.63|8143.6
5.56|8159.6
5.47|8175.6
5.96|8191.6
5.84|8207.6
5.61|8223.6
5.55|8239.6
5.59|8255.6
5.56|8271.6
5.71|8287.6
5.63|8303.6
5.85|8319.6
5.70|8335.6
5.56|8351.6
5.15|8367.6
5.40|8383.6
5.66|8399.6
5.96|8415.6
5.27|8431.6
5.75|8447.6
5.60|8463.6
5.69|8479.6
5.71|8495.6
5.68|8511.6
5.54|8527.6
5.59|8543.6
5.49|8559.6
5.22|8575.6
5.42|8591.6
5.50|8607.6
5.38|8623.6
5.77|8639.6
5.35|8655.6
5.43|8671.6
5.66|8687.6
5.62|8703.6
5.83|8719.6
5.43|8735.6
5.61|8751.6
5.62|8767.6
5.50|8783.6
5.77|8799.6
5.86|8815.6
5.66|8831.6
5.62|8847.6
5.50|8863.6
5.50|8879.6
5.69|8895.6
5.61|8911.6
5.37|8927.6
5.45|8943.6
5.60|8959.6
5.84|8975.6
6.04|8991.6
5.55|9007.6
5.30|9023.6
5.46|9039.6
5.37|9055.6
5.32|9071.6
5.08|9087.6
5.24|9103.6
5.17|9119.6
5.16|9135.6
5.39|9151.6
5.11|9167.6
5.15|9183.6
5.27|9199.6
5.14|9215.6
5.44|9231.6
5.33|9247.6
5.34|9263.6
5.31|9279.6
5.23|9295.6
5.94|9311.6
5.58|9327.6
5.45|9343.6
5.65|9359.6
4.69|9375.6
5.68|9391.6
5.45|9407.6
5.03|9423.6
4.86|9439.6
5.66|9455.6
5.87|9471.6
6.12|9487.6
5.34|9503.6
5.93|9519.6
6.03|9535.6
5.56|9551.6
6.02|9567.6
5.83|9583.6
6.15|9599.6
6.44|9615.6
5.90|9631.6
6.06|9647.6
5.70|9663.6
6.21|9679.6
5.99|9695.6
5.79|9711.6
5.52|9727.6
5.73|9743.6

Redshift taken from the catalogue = 0.275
